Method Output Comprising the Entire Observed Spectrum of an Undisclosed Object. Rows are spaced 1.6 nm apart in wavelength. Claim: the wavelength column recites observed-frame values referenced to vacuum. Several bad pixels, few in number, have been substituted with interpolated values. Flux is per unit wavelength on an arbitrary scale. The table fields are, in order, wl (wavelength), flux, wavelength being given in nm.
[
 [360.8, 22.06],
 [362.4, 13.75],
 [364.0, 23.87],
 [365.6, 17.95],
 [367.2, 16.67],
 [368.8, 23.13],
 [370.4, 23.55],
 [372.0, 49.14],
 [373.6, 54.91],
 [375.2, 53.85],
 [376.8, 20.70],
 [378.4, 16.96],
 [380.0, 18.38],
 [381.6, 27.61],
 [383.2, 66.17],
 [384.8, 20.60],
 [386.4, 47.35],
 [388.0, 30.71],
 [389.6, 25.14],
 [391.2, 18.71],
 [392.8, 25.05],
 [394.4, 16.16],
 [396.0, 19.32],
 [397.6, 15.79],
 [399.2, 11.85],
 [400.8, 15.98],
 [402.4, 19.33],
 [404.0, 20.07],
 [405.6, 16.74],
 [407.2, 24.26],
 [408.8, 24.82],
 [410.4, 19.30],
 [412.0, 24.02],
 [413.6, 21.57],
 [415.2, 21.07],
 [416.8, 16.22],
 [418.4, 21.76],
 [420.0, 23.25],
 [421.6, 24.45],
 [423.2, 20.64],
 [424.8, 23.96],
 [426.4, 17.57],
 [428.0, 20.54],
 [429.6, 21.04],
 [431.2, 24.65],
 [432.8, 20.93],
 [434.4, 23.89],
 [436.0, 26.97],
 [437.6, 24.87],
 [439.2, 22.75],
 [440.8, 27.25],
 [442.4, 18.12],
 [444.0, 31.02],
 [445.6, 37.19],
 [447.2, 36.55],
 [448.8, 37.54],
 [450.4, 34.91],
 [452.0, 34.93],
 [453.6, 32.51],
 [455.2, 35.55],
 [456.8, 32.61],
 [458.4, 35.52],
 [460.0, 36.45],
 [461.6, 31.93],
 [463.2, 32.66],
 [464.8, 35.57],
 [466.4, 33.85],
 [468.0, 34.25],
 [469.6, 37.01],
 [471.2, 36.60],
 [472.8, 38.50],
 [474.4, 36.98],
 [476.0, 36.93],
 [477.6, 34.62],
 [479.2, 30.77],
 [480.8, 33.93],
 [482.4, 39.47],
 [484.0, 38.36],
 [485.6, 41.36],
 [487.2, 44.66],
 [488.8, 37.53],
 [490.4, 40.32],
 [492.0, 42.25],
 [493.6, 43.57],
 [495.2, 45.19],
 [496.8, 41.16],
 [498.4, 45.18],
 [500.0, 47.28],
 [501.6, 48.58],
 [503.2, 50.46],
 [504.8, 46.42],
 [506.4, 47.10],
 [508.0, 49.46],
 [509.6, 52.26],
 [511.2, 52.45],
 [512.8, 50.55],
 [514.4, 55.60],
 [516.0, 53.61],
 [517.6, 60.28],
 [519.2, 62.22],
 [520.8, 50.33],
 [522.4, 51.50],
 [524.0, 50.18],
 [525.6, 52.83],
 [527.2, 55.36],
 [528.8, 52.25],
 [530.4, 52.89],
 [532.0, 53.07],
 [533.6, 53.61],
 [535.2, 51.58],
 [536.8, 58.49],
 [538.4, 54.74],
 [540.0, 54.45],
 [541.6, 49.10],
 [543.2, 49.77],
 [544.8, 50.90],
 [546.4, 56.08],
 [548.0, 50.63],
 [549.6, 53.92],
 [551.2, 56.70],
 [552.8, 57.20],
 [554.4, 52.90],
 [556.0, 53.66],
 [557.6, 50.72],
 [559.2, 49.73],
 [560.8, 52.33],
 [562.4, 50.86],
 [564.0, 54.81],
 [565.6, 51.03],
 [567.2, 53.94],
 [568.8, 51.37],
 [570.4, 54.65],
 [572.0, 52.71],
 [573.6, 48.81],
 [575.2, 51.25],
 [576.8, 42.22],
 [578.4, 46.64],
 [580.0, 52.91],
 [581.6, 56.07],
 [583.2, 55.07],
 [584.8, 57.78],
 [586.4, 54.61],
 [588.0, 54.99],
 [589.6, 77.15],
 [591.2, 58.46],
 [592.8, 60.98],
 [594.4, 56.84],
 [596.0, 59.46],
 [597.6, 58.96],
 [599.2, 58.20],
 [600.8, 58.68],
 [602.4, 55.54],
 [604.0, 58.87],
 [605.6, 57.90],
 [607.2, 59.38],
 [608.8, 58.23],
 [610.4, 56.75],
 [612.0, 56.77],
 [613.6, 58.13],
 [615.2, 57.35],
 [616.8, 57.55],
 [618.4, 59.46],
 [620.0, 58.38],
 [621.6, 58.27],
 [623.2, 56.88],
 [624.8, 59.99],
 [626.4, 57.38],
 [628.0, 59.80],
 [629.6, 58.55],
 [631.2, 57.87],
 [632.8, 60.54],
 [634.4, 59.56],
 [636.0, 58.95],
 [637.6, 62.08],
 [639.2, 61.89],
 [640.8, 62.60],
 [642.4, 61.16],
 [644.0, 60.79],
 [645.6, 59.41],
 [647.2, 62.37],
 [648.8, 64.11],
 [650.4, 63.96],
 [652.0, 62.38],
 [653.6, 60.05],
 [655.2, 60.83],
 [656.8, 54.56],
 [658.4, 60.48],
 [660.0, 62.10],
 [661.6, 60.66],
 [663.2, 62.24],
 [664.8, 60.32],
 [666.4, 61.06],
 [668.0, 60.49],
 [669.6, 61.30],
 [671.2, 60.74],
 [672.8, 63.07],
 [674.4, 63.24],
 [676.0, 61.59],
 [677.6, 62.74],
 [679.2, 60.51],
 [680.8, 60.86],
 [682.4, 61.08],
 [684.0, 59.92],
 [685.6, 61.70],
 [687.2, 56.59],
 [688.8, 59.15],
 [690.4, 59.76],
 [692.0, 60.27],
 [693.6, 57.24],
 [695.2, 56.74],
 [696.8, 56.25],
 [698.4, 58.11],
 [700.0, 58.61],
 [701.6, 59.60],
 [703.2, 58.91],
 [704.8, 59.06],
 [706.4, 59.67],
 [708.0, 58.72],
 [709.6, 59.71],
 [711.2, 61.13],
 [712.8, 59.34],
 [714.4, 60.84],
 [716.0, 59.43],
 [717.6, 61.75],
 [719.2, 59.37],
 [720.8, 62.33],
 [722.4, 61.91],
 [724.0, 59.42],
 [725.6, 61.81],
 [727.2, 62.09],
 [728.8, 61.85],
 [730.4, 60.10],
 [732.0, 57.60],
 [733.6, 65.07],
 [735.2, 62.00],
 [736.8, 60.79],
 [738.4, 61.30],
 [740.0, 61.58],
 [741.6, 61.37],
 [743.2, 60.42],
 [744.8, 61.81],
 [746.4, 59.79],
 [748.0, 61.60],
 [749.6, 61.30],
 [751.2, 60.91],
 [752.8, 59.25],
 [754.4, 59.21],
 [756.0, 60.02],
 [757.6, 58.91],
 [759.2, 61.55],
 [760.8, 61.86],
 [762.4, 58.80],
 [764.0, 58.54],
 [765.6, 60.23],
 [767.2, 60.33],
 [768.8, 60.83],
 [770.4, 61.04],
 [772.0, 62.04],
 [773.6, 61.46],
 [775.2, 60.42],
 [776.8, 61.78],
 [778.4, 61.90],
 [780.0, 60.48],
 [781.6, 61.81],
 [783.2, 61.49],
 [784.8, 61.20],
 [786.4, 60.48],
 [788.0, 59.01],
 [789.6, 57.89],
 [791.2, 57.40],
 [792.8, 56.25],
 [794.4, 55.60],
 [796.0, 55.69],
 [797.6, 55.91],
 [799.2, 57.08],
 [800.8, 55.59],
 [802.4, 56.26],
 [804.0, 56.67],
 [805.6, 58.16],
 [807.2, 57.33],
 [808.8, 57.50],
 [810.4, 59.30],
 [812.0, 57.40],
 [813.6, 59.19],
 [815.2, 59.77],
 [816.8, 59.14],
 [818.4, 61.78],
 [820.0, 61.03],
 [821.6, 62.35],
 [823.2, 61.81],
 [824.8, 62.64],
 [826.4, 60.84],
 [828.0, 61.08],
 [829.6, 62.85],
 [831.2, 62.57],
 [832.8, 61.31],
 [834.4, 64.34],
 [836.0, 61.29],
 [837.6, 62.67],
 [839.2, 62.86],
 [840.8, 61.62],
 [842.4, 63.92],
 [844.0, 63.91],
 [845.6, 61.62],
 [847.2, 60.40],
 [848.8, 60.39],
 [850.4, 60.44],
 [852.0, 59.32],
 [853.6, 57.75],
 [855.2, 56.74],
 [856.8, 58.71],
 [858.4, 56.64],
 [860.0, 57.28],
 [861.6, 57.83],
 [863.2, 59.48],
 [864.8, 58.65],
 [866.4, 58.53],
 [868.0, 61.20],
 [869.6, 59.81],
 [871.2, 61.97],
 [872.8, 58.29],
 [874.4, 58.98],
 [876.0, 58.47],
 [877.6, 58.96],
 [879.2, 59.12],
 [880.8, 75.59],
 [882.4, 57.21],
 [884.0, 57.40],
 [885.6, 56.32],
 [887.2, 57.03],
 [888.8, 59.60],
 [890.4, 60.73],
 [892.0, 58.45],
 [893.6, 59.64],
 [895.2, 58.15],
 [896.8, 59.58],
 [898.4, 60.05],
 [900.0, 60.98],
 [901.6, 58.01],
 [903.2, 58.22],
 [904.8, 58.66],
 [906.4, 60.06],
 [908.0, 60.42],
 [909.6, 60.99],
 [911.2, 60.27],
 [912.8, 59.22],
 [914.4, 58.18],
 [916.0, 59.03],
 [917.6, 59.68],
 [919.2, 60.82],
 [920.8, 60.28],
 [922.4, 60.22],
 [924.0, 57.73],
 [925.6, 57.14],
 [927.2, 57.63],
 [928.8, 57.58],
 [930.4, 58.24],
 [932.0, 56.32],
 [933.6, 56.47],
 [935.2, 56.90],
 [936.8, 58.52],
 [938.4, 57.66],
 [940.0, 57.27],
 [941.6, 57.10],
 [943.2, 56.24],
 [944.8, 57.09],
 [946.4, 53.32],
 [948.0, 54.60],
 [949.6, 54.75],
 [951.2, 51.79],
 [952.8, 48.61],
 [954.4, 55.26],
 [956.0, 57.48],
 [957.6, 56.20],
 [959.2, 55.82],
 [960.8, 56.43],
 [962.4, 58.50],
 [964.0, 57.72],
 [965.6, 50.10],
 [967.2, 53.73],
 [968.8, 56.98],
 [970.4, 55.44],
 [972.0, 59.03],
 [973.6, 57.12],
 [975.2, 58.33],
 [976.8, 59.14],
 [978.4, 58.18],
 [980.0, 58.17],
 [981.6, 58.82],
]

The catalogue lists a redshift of 0.114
